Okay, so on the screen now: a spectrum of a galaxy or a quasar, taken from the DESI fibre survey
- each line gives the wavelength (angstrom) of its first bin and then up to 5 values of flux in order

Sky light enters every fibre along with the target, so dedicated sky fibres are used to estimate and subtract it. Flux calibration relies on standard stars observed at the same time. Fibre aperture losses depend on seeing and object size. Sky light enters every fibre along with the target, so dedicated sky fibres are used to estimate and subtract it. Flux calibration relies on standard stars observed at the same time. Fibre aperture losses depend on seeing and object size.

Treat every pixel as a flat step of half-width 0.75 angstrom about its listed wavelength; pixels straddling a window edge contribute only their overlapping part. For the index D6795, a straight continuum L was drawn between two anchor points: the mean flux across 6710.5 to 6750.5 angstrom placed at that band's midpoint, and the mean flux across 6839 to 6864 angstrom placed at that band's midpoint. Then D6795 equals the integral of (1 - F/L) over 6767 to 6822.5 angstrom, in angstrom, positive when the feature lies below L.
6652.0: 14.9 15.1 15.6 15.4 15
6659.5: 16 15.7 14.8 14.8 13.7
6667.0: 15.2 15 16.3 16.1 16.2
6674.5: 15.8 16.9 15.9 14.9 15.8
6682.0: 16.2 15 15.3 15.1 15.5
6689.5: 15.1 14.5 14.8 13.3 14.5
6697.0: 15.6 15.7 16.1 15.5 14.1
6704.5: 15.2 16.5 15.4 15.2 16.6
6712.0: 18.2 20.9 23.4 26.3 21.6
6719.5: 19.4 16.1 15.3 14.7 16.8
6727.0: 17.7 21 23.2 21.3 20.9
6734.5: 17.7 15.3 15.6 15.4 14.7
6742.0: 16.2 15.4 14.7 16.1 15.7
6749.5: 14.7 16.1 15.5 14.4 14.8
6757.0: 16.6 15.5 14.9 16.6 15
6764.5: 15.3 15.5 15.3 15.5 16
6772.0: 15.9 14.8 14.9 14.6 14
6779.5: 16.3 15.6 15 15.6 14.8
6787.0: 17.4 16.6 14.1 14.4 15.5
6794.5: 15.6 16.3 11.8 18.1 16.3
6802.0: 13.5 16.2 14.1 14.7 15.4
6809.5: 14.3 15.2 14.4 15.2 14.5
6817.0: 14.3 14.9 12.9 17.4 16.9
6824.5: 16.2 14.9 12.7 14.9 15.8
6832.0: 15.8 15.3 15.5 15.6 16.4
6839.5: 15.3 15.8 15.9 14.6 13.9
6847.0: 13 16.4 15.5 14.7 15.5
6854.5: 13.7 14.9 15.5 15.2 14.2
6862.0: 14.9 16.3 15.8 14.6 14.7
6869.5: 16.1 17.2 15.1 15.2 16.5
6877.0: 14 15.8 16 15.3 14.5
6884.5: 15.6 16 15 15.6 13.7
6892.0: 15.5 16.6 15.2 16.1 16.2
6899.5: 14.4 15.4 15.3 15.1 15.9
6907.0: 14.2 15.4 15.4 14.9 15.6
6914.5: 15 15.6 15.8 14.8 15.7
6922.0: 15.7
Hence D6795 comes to 4.1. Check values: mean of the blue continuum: 18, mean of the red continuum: 15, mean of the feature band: 15.2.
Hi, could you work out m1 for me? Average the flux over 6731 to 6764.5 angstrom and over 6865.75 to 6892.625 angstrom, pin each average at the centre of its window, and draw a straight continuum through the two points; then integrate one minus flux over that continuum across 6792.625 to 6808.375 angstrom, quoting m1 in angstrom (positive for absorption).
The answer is 0.5 angstrom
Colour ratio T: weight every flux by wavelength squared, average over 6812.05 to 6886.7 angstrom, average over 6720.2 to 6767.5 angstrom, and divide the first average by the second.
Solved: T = 0.96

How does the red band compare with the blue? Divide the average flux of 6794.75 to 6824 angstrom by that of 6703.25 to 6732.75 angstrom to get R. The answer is 0.81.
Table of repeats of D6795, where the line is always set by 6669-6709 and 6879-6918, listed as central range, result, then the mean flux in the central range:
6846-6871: 0.4 angstrom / 15.1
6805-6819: 0.6 angstrom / 14.7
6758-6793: 0.1 angstrom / 15.4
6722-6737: -2.9 angstrom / 18.4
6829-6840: -0.2 angstrom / 15.6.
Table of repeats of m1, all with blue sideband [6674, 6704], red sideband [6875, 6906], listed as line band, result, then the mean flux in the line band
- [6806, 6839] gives 0.4 angstrom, 15.2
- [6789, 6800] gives 0.1 angstrom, 15.2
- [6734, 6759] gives -0.4 angstrom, 15.5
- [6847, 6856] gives 0.2 angstrom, 15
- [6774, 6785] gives 0.1 angstrom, 15.1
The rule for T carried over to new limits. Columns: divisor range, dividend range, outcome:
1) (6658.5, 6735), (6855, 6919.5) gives 0.97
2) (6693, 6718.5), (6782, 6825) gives 0.91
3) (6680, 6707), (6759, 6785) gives 1.03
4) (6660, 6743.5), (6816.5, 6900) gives 0.96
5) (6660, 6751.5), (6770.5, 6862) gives 0.95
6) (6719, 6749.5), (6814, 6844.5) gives 0.92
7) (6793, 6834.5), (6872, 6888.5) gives 1.04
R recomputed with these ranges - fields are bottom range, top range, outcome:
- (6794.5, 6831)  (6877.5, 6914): 1.02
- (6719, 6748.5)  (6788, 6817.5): 0.88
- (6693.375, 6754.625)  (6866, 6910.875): 0.90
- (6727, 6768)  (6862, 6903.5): 0.94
